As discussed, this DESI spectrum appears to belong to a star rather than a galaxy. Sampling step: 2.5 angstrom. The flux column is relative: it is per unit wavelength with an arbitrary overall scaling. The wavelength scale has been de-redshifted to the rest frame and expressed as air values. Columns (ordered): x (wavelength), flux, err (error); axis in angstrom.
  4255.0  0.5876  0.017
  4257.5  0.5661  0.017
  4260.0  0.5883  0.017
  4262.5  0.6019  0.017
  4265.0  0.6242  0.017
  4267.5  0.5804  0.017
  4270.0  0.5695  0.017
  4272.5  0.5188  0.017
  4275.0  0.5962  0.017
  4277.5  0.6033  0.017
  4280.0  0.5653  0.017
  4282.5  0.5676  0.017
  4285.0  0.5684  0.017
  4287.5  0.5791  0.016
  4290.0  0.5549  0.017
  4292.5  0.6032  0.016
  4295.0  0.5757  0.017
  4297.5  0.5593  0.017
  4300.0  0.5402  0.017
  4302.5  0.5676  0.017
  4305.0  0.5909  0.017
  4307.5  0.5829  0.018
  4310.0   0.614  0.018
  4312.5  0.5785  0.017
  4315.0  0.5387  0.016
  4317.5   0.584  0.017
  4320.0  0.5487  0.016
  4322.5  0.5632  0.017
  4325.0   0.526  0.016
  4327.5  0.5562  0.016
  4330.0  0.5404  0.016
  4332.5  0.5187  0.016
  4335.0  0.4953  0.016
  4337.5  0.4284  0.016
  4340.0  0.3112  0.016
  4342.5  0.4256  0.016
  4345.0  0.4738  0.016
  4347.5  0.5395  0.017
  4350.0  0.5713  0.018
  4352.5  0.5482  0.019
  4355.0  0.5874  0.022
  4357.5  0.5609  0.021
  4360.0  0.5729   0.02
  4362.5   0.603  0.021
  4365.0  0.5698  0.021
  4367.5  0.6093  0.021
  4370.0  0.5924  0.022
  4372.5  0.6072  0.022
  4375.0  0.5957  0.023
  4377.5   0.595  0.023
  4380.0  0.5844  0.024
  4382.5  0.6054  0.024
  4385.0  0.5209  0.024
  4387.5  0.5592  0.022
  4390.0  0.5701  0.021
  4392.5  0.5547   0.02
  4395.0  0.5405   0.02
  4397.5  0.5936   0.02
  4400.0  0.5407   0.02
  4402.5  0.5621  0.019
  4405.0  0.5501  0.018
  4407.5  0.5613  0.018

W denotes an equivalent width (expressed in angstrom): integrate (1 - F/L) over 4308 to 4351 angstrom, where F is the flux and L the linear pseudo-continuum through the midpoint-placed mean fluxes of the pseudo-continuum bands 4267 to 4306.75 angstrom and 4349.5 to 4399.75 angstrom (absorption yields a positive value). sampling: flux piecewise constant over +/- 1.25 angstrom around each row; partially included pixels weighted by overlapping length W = 4.1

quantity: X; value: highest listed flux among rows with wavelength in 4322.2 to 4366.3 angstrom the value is 0.603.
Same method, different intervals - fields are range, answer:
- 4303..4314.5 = 0.614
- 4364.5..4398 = 0.6093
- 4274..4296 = 0.6033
